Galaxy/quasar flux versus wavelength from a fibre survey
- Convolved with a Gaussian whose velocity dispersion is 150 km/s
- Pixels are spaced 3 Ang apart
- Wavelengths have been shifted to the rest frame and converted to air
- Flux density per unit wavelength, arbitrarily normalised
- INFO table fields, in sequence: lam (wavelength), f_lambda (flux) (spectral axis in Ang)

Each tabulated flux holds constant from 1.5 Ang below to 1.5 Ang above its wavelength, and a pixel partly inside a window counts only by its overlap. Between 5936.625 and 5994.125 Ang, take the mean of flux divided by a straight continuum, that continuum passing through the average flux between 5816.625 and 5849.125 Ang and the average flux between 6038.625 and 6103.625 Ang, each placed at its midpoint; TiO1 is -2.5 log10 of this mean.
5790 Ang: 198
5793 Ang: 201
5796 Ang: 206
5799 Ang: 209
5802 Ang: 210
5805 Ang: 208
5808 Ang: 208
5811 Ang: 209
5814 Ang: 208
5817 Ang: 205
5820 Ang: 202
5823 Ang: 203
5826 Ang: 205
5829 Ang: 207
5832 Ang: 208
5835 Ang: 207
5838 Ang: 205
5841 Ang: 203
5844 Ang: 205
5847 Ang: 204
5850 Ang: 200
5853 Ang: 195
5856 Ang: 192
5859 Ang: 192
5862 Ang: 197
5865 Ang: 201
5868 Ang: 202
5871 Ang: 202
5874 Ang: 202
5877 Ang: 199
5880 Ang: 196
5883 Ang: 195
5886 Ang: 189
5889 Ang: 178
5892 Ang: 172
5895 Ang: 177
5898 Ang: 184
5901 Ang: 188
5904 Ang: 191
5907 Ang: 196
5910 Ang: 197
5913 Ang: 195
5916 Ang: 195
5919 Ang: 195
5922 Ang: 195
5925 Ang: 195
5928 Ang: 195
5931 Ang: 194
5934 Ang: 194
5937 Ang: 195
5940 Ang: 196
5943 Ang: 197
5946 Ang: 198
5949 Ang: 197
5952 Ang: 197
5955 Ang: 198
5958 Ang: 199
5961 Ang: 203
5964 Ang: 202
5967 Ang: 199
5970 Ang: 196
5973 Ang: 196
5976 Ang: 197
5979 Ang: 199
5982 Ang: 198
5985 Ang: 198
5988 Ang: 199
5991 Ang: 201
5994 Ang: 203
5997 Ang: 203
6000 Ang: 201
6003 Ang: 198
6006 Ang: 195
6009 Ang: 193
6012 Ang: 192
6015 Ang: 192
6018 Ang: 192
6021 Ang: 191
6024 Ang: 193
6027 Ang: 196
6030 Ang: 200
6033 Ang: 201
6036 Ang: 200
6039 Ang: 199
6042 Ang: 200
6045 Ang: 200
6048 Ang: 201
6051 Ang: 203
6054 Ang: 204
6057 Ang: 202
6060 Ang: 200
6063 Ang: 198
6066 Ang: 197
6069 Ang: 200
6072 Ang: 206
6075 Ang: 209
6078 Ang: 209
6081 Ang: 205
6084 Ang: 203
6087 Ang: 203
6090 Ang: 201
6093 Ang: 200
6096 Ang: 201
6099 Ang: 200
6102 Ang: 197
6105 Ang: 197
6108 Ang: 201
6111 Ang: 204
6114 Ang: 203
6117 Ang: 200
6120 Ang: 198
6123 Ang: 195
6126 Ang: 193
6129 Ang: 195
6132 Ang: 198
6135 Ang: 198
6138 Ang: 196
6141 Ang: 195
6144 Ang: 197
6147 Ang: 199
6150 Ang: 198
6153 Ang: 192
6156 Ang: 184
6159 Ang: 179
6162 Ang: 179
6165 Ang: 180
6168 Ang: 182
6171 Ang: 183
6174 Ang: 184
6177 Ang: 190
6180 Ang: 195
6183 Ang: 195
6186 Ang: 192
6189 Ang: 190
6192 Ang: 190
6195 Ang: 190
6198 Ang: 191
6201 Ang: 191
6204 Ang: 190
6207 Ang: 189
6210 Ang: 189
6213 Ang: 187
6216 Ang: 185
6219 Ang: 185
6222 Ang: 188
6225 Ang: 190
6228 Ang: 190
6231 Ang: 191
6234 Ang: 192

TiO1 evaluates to 0.03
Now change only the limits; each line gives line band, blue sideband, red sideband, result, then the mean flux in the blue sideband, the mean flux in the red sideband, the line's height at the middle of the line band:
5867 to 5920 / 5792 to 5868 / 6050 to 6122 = 0.063 mag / 204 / 202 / 203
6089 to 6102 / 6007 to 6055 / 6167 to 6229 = -0.033 mag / 197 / 189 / 194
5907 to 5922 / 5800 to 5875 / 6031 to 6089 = 0.040 mag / 203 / 202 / 203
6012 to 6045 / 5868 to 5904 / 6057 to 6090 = 0.019 mag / 190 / 203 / 200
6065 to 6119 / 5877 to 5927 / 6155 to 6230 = -0.075 mag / 190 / 188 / 188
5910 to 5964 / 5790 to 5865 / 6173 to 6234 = 0.016 mag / 204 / 190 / 200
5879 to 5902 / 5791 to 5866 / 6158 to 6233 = 0.092 mag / 204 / 188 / 201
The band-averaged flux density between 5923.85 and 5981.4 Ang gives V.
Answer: 197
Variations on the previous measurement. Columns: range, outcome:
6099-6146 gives 198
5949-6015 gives 198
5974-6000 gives 200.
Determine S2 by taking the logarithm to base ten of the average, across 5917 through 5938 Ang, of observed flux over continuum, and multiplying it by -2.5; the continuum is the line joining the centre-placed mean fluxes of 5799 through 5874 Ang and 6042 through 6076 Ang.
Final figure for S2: 0.04 mag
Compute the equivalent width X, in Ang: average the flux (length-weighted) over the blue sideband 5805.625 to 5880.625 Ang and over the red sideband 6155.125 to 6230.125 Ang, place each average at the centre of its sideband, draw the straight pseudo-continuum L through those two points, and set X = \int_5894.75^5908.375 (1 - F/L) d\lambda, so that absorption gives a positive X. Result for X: 0.8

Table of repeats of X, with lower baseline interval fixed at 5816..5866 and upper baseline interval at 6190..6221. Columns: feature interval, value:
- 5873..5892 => 0.86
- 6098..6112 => -0.53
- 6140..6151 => -0.37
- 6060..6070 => -0.24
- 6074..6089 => -0.96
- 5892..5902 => 0.94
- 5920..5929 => 0.17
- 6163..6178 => 0.52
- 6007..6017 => 0.16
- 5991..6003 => -0.33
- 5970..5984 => -0.03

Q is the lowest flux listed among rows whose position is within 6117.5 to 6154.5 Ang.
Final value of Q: 192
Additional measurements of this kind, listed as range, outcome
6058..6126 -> 193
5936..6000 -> 195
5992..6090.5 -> 191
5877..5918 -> 172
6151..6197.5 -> 179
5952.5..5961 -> 198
